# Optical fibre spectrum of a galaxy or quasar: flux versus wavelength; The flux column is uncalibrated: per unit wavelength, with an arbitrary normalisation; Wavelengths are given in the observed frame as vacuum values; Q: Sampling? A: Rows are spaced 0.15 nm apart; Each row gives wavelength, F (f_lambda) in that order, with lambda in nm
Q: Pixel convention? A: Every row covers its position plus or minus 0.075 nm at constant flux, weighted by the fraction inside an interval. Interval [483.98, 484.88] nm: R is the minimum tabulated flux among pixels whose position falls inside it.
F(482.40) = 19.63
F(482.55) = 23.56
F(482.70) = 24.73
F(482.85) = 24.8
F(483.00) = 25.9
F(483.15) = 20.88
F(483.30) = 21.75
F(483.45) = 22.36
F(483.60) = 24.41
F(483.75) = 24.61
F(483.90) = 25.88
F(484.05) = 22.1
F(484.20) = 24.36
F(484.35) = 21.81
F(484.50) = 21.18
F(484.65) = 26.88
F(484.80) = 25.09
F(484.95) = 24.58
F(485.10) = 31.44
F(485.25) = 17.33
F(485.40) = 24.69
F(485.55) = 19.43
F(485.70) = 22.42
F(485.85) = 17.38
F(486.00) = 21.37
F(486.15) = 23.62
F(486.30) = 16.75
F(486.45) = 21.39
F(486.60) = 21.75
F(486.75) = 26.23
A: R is 21.18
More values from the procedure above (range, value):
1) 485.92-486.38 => 16.75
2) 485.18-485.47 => 17.33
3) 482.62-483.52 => 20.88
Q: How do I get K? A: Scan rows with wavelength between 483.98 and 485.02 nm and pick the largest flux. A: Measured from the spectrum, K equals 26.88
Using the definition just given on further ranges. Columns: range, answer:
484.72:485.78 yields 31.44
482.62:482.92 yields 24.8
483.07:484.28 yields 25.88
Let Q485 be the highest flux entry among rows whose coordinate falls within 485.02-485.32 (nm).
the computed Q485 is 31.44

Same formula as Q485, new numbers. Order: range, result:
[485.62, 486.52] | 23.62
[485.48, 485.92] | 22.42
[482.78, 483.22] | 25.9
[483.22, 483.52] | 22.36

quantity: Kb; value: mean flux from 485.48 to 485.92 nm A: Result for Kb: 19.8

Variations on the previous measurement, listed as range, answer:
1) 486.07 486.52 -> 20.6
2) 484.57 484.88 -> 25.9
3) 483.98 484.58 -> 22.4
